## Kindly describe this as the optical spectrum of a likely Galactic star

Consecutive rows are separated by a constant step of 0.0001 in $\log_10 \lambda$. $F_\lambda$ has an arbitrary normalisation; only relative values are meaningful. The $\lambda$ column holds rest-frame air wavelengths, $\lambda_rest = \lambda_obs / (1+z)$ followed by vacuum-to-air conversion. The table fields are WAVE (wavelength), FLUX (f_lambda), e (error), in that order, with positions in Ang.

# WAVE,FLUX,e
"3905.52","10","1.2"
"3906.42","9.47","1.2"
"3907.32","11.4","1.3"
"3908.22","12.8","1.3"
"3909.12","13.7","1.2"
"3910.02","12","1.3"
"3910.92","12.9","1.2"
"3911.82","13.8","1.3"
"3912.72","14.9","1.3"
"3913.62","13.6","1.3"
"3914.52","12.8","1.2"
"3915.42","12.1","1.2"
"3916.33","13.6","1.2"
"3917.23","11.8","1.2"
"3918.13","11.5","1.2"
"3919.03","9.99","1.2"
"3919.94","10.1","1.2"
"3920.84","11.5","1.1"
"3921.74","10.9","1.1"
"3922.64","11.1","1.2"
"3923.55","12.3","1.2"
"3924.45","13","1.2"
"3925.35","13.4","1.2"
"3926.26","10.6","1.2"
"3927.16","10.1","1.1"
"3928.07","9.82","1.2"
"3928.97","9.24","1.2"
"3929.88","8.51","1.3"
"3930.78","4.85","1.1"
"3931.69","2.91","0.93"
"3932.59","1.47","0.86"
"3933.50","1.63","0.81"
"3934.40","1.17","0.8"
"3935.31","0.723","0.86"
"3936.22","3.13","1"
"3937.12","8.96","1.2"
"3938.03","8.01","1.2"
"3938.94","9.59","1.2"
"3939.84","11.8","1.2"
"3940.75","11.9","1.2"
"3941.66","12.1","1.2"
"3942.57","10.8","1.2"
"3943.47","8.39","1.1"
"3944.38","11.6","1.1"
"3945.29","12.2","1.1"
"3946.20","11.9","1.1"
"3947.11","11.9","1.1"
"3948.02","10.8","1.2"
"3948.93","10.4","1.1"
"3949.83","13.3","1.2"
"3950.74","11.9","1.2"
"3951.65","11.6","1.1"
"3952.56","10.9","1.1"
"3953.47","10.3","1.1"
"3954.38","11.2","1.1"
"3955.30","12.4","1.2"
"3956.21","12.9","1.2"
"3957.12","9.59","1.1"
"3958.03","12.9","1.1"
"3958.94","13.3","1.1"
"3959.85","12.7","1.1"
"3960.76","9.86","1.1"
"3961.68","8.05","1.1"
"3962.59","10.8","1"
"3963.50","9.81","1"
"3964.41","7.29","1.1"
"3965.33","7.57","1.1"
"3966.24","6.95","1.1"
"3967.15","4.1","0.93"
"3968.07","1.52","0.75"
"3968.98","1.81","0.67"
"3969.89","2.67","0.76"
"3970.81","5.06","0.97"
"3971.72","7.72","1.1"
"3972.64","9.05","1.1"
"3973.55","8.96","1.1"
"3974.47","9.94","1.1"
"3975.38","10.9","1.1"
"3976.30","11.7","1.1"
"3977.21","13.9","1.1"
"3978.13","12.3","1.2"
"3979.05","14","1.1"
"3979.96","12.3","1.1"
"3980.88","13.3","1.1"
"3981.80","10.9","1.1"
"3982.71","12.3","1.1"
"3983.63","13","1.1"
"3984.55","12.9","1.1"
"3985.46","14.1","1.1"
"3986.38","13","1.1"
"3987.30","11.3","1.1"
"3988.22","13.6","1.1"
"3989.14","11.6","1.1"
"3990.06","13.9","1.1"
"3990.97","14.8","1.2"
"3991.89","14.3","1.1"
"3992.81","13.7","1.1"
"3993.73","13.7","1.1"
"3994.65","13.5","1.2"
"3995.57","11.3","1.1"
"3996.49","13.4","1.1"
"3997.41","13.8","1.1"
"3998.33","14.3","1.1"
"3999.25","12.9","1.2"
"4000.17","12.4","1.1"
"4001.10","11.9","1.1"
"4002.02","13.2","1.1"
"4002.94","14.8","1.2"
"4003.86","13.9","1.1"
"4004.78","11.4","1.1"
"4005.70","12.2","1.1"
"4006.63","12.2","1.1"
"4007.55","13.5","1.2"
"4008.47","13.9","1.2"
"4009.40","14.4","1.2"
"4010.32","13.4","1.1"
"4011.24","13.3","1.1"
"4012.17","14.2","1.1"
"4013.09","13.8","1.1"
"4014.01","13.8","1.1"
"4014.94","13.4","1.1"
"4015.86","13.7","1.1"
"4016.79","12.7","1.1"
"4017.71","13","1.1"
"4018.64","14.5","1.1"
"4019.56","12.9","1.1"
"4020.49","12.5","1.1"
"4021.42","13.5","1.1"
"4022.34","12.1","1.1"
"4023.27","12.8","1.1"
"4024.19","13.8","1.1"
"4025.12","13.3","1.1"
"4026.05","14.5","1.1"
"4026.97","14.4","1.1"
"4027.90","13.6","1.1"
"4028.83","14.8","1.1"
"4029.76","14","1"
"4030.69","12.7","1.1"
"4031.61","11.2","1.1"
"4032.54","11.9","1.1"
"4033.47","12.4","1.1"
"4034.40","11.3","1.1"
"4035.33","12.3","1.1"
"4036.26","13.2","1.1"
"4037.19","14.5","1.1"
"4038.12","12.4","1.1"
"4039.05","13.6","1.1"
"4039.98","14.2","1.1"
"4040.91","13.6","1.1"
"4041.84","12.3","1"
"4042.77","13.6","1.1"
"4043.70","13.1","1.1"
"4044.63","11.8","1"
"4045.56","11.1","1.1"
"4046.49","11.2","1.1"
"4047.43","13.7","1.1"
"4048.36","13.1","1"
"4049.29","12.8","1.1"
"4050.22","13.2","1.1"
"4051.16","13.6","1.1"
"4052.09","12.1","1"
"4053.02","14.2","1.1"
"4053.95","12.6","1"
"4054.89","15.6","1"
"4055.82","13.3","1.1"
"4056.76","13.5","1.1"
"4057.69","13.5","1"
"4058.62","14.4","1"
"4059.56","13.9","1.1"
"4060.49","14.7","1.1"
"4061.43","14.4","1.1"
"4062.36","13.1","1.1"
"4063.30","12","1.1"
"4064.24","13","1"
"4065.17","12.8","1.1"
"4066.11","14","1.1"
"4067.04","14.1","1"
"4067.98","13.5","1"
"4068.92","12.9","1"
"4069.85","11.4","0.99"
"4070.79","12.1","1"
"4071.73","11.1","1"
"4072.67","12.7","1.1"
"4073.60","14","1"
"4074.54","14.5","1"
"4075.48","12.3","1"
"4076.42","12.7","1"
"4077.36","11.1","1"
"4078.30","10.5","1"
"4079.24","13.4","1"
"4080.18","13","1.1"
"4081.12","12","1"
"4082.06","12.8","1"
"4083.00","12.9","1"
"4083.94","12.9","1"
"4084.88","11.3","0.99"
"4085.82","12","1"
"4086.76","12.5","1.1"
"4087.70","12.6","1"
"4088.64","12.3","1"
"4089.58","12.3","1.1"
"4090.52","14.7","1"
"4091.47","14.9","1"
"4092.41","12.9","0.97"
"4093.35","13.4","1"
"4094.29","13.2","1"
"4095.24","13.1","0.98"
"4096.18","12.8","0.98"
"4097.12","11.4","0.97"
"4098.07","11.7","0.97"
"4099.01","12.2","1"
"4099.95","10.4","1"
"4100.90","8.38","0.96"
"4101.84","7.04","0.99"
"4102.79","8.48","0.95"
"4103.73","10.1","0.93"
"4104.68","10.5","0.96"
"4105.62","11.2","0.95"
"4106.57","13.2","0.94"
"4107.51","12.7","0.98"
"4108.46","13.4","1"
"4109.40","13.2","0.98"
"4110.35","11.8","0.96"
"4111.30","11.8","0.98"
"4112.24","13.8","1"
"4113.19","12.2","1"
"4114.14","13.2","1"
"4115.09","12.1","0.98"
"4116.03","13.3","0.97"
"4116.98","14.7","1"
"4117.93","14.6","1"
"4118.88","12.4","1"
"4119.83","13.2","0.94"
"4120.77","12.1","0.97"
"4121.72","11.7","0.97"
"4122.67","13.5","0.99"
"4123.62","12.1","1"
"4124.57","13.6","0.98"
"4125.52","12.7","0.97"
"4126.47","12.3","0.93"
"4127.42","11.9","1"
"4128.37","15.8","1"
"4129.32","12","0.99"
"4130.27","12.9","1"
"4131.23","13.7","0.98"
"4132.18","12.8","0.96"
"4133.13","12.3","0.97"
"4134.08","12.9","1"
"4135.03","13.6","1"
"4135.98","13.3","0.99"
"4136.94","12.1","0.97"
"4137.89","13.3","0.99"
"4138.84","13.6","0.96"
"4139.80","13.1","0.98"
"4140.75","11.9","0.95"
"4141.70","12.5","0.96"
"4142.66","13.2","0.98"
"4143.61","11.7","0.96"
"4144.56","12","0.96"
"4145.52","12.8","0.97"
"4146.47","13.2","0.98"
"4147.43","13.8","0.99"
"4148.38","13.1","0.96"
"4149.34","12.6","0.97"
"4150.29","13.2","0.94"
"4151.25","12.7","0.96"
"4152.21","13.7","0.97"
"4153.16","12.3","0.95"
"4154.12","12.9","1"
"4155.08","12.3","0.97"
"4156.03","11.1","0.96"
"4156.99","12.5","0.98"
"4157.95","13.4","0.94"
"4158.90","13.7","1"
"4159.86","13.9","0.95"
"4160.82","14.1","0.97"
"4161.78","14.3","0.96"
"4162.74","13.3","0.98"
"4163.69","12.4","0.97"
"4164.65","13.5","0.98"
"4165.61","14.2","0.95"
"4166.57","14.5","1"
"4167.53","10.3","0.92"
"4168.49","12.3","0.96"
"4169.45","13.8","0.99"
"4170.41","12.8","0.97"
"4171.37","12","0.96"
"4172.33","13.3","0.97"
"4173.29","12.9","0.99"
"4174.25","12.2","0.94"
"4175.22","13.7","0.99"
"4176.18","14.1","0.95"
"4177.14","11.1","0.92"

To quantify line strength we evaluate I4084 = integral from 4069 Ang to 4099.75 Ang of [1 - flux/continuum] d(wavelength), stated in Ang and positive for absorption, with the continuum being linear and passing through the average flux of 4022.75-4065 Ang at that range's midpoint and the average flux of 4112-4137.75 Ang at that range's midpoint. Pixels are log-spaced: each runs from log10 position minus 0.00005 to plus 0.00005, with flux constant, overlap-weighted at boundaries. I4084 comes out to 1.2 Ang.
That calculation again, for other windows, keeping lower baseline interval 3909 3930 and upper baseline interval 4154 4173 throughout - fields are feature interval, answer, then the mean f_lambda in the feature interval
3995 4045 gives -3.5 Ang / 13.2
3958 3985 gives 5.7 Ang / 9.53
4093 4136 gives 1.5 Ang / 12.4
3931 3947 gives 5.8 Ang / 7.6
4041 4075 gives -1.7 Ang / 13.1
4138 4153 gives 0.1 Ang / 12.9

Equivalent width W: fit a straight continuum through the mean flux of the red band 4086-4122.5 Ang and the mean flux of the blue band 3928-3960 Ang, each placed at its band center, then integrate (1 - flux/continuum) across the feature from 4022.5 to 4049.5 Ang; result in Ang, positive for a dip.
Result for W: -4.9 Ang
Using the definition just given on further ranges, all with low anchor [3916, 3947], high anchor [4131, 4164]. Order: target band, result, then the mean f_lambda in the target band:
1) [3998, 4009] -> -2.8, 13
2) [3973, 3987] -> -3.1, 12.2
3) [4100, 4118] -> 0.7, 11.8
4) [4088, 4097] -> -0.9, 13.2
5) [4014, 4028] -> -3.5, 13.4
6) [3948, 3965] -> -2.6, 11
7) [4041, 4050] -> -1.2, 12.6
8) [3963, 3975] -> 4.2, 6.39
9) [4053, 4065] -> -2.4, 13.7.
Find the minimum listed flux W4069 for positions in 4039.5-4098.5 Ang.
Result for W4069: 10.5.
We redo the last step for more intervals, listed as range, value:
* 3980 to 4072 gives 10.9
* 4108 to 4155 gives 11.7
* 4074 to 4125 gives 7.04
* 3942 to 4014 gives 1.52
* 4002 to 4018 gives 11.4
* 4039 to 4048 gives 11.1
